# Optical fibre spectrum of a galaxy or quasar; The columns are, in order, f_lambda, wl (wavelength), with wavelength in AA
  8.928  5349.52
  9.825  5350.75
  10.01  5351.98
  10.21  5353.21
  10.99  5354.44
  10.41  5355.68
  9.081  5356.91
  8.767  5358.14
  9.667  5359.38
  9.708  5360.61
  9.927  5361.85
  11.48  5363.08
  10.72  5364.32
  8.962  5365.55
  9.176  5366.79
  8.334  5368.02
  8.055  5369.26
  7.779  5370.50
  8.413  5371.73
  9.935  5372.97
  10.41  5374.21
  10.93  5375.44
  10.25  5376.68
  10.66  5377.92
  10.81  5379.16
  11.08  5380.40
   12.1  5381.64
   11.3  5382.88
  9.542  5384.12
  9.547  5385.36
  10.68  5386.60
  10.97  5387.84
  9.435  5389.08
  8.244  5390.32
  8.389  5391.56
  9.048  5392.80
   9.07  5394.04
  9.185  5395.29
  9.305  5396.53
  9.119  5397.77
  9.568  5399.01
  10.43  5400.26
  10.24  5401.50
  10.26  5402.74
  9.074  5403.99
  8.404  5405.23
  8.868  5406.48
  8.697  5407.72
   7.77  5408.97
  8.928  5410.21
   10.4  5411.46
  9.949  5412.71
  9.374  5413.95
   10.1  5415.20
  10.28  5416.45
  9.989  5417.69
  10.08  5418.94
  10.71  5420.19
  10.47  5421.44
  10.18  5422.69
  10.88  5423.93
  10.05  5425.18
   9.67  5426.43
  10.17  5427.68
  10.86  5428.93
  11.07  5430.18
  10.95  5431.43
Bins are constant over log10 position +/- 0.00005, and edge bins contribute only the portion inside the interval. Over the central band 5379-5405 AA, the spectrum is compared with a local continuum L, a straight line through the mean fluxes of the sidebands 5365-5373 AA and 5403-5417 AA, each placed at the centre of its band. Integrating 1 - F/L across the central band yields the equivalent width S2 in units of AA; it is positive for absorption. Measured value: -2.6 AA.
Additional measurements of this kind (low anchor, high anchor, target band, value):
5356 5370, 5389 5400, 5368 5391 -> -1.8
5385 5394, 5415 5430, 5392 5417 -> 1.1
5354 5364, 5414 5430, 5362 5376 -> 0.8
